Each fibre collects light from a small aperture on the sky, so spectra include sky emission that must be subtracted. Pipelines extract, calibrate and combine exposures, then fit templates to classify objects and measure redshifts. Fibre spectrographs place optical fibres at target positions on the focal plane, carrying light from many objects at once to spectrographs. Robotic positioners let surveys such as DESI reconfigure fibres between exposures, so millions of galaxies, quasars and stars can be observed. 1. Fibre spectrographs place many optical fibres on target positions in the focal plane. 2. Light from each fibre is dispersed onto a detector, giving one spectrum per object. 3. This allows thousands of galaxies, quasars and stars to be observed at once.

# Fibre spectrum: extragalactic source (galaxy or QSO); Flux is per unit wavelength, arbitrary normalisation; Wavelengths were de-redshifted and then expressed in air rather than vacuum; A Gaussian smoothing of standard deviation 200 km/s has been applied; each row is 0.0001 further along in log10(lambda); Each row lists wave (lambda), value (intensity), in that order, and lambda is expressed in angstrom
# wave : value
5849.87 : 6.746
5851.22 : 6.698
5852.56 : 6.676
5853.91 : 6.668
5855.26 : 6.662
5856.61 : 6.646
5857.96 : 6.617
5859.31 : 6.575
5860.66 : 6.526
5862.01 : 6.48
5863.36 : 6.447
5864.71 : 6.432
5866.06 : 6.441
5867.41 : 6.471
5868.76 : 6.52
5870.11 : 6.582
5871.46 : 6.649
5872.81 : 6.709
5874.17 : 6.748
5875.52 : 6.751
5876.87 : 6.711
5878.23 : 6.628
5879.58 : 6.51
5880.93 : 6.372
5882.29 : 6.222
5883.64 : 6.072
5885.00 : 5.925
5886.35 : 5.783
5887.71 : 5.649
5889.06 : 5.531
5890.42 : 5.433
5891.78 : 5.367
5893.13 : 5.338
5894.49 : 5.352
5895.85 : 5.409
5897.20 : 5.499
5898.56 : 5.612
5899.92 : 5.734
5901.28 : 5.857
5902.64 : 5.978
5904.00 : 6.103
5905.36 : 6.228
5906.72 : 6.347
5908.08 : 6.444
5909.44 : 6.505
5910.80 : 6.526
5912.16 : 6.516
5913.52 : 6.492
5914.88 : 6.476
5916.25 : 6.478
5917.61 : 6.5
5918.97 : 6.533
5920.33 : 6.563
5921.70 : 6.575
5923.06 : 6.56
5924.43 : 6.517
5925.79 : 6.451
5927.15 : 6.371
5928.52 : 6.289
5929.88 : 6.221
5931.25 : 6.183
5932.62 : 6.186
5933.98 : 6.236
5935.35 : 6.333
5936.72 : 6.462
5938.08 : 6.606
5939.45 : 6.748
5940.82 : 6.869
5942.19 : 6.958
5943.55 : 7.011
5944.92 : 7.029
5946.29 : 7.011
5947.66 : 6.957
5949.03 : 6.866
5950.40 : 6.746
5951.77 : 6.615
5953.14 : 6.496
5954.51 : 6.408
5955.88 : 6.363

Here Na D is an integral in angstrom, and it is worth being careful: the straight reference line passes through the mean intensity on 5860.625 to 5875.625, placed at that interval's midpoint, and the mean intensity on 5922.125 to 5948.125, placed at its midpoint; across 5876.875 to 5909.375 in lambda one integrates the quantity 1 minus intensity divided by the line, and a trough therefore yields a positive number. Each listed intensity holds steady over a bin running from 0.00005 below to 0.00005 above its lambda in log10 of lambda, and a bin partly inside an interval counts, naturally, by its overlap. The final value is 3.2 angstrom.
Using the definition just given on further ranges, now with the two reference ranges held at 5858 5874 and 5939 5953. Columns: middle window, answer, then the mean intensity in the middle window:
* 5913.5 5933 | 1.0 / 6.43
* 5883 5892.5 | 1.4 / 5.68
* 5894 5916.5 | 2.1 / 6.09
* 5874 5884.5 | 0.2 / 6.48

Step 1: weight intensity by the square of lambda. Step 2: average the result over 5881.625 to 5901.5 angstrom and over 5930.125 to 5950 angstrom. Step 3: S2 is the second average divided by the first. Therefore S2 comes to 1.2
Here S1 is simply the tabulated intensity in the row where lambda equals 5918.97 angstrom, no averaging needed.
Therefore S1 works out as 6.533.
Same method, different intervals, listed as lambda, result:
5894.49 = 5.352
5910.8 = 6.526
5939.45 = 6.748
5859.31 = 6.575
